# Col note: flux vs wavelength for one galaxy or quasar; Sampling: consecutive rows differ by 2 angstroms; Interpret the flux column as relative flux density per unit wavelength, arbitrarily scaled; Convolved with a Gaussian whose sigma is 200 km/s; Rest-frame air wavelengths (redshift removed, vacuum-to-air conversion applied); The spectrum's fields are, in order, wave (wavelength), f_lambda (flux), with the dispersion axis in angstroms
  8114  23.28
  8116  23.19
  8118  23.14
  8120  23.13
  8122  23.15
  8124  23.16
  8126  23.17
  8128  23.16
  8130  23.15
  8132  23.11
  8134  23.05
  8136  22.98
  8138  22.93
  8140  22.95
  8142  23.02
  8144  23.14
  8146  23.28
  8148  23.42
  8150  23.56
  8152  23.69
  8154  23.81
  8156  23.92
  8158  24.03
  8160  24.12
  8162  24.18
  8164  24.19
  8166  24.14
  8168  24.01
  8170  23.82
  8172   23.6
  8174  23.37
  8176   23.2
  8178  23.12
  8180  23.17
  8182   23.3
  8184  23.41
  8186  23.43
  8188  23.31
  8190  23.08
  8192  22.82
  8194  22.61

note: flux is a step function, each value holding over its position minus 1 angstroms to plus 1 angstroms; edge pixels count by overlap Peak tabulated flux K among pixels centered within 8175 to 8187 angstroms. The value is 23.43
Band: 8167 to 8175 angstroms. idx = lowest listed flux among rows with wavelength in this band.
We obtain 23.37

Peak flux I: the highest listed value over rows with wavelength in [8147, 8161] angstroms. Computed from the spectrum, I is 24.12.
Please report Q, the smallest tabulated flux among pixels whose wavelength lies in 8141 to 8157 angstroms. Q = 23.02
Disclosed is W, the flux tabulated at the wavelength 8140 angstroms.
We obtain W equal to 22.95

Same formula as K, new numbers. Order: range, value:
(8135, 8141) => 22.98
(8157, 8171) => 24.19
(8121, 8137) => 23.17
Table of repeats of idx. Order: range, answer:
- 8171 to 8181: 23.12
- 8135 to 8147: 22.93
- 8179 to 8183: 23.17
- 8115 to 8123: 23.13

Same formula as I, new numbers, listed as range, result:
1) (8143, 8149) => 23.42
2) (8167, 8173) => 24.01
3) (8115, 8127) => 23.19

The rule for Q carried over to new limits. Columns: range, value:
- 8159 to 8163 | 24.12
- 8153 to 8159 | 23.81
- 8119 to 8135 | 23.05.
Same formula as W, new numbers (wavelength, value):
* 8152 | 23.69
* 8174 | 23.37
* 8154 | 23.81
